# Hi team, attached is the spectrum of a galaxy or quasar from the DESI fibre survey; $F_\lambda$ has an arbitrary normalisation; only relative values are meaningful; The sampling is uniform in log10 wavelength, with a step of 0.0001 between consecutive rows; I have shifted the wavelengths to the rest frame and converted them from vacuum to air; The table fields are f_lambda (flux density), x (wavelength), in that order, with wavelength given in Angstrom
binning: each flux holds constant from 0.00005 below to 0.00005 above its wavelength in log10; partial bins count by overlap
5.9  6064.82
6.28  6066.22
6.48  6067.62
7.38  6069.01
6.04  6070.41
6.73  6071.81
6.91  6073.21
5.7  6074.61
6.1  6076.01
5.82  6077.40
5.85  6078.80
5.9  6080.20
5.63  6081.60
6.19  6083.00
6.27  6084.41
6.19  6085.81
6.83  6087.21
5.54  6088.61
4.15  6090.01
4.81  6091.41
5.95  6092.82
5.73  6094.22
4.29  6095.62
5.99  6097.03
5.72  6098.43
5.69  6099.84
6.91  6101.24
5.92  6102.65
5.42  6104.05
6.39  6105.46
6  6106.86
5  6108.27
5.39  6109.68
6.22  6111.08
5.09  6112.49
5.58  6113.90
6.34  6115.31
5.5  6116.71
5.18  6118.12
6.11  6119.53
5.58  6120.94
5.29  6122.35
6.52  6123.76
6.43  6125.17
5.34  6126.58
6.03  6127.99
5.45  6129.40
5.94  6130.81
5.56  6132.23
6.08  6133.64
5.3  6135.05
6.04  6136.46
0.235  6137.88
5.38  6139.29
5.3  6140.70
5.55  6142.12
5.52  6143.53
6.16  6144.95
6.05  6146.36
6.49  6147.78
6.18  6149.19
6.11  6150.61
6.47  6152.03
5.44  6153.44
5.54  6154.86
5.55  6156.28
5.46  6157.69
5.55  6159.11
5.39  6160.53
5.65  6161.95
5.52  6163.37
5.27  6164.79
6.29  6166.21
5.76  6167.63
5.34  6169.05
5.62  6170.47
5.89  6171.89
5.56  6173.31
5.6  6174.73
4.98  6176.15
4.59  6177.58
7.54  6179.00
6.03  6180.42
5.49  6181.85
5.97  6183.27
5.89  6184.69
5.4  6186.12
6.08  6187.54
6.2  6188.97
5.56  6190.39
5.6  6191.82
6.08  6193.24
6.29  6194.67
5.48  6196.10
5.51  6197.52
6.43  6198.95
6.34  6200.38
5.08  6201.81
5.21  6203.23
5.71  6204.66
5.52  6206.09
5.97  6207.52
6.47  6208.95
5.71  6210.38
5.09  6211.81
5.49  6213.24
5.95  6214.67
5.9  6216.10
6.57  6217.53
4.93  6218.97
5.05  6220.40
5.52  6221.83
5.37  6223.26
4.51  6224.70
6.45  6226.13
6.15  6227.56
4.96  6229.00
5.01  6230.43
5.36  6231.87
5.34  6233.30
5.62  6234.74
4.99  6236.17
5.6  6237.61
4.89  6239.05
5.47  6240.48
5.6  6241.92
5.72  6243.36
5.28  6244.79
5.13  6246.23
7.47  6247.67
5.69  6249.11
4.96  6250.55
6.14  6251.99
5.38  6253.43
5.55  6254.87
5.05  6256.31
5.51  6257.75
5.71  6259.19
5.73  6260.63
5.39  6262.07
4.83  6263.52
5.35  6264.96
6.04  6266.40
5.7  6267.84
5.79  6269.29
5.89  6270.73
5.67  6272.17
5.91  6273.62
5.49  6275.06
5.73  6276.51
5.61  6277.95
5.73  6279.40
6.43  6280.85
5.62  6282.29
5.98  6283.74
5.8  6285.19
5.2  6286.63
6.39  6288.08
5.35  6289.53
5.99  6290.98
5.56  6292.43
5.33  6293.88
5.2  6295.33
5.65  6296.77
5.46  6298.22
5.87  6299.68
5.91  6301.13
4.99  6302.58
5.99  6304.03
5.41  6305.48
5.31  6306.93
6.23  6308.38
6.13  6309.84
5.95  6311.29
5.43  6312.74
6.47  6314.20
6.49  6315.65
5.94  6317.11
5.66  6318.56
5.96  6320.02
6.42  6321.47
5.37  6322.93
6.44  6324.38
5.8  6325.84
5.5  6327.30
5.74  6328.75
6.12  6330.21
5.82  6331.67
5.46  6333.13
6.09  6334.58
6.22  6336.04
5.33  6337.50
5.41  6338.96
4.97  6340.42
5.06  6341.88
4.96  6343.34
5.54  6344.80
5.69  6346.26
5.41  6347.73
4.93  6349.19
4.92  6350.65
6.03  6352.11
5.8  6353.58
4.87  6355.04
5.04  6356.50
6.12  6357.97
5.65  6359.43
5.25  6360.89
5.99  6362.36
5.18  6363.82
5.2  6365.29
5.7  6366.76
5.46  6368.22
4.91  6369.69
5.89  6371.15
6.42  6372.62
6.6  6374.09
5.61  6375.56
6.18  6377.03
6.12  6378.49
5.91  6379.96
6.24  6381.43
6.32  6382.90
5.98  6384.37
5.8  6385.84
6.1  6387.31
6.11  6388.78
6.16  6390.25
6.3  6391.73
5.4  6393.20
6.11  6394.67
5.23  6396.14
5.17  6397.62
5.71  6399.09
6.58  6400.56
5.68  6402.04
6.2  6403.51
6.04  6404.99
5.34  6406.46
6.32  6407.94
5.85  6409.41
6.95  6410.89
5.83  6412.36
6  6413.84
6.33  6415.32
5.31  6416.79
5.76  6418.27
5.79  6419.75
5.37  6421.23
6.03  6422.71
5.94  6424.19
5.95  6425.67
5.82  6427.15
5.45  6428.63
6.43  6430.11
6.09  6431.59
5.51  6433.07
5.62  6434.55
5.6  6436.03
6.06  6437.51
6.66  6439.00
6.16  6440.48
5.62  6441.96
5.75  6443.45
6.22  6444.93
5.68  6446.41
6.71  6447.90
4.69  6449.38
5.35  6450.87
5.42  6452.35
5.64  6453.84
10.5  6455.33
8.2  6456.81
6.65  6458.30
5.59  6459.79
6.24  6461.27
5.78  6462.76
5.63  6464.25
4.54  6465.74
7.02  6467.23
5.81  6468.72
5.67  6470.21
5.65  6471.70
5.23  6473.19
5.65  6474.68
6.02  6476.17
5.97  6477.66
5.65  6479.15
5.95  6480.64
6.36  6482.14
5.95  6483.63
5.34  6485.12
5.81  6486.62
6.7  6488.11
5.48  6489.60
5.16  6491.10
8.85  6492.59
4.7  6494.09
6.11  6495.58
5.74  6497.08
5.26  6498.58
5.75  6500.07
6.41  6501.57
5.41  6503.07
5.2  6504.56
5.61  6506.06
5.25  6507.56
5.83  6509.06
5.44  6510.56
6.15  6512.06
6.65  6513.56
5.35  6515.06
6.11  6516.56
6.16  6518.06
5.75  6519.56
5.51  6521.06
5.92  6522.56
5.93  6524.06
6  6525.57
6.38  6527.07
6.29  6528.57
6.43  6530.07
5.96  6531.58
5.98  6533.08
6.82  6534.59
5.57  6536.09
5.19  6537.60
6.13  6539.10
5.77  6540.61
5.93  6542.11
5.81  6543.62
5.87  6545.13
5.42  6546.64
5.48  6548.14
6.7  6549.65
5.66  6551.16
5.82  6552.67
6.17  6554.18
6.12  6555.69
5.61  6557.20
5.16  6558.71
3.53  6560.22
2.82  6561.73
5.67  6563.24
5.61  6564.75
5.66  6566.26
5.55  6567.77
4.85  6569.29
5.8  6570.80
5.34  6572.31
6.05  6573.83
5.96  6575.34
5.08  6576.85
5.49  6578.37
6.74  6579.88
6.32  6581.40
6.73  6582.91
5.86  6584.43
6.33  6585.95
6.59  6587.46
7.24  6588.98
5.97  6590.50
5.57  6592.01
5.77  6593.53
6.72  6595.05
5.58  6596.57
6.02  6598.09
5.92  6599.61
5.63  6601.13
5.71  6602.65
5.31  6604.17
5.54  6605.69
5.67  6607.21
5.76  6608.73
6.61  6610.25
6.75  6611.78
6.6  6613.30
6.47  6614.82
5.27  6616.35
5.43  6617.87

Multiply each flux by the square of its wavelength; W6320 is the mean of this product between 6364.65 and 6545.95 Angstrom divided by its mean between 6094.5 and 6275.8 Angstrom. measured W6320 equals 1.15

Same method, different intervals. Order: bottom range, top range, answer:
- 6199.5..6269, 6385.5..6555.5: 1.15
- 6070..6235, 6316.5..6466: 1.11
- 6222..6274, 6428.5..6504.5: 1.16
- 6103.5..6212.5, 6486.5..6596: 1.16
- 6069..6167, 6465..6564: 1.15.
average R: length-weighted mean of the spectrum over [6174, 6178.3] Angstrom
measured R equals 5.06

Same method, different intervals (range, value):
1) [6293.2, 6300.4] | 5.5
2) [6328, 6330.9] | 5.93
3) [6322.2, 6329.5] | 5.77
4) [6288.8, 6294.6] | 5.55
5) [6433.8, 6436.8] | 5.62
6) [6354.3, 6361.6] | 5.39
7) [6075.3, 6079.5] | 5.93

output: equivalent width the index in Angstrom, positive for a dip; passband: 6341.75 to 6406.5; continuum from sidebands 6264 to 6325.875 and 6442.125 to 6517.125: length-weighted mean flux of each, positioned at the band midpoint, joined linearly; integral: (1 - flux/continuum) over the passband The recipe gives 1.5 Angstrom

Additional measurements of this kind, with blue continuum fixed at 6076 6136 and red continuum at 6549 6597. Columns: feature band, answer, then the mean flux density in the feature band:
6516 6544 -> -1.1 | 5.98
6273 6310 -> 0.3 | 5.7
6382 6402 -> -0.6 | 5.91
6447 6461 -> -1.8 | 6.51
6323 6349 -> 0.7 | 5.6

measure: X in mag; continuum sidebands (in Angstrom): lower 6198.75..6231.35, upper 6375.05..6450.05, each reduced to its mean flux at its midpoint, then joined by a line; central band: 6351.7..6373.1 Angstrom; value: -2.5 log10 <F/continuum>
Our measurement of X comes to 0.06 mag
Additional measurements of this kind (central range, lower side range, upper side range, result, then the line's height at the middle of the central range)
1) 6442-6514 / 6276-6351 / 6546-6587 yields -0.058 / 5.65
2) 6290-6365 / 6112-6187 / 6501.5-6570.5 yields 0.003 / 5.66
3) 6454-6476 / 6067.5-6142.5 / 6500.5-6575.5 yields -0.101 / 5.71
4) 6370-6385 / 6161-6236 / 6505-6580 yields -0.075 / 5.69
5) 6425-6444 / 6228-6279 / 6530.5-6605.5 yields -0.044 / 5.67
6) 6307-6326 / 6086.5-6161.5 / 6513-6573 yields -0.064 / 5.66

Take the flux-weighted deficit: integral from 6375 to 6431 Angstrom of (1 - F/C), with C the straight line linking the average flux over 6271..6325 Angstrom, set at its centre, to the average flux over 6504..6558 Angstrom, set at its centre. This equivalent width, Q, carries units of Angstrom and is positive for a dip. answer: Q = -1.0 Angstrom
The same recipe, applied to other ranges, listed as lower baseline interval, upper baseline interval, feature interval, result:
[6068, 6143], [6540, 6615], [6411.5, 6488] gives -2.53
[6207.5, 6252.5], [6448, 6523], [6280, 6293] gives -0.39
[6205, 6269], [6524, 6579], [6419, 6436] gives -0.58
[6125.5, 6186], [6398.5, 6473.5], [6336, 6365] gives 2.39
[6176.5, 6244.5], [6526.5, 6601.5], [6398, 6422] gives -0.79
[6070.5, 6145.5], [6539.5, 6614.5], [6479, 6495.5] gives -0.68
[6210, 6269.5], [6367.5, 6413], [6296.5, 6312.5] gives -0.02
